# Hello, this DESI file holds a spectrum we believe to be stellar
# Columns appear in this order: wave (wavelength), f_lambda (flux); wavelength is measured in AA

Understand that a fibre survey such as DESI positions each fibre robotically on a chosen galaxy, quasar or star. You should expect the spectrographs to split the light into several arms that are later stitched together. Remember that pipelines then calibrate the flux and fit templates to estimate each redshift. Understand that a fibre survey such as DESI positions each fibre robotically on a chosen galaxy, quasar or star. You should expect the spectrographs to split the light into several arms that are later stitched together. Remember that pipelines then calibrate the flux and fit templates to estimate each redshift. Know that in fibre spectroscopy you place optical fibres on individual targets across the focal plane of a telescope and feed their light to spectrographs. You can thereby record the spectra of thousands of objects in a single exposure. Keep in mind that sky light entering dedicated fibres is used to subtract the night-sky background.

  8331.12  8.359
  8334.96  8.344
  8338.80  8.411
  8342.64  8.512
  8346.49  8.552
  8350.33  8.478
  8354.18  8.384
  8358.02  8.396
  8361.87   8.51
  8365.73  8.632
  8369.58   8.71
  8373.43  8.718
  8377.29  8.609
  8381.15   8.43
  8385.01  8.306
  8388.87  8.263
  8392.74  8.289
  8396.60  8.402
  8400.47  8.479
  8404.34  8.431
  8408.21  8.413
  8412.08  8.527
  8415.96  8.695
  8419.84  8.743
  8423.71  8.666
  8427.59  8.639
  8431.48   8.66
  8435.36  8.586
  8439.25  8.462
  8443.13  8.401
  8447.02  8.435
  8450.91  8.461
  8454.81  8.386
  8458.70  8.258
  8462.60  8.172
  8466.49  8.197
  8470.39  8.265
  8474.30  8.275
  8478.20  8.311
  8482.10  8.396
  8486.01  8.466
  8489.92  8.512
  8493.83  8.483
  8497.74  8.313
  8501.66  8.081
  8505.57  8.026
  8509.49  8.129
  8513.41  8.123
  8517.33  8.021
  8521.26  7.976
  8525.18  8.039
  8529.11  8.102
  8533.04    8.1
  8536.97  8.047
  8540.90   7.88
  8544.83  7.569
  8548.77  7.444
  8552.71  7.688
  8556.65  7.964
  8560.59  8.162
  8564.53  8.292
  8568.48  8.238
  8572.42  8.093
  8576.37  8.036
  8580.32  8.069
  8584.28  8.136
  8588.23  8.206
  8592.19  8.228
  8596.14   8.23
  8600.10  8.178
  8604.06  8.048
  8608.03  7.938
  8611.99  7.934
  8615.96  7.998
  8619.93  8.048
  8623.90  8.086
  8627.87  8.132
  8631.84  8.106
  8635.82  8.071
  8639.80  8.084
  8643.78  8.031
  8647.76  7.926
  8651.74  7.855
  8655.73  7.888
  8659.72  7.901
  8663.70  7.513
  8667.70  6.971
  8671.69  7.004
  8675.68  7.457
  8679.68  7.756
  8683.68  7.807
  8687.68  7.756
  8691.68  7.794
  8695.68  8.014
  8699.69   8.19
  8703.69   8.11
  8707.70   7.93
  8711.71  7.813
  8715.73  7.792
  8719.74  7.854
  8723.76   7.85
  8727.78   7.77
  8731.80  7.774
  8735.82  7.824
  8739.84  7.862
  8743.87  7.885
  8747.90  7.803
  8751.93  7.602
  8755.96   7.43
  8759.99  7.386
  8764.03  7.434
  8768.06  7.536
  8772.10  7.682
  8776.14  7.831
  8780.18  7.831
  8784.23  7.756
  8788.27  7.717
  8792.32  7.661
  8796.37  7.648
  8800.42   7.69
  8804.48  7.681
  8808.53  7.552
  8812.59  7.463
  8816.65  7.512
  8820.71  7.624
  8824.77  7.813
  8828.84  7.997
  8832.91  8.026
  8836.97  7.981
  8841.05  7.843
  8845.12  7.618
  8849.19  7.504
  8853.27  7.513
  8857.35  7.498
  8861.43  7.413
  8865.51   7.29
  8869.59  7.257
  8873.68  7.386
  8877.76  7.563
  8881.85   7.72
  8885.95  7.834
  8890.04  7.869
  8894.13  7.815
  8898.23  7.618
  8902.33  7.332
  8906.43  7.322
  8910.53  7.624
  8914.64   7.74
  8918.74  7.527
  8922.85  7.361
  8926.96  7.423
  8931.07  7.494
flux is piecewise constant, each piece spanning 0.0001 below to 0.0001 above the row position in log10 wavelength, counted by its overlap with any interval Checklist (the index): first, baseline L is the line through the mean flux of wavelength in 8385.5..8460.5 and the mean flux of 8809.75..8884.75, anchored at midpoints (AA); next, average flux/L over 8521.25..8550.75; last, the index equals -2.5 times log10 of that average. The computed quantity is 0.049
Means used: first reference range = 8.48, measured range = 7.89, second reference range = 7.61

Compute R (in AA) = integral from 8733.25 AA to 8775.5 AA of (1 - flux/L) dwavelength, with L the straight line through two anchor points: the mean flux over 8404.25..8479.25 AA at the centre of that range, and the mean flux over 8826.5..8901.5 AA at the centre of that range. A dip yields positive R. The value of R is 1.1 AA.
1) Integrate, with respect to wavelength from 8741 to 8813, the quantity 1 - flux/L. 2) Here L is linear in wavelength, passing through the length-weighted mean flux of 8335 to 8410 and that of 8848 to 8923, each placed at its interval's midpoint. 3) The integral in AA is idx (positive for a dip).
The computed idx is 0.8 AA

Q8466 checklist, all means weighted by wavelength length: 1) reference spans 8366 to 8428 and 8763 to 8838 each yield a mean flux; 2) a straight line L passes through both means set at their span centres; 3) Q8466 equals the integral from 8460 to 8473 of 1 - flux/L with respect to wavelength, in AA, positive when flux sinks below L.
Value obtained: 0.3 AA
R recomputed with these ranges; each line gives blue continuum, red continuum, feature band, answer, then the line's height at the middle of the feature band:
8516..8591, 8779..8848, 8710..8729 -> 0.0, 7.83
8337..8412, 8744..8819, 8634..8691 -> 1.2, 7.88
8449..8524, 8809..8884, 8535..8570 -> 0.9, 8.13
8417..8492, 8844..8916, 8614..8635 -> 0.0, 8.08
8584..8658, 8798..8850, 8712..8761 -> 0.7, 7.87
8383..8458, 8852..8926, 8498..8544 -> 1.3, 8.28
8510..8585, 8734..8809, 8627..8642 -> -0.4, 7.87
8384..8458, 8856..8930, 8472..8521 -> 0.5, 8.33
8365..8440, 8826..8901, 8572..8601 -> 0.1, 8.18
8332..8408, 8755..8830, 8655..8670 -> 0.7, 7.9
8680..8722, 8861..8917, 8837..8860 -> 0.0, 7.63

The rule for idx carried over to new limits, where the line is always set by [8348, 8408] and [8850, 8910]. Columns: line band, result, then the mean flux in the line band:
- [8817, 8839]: -0.7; 7.86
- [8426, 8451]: -0.5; 8.52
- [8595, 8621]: 0.0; 8.05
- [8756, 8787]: 0.4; 7.63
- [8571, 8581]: 0.0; 8.06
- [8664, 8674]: 1.1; 7.09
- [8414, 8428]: -0.5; 8.69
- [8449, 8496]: -0.3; 8.35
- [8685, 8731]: -0.2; 7.89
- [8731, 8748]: -0.1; 7.84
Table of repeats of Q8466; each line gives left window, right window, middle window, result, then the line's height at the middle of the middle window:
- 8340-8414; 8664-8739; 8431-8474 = -0.4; 8.31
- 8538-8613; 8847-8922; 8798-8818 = 0.2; 7.66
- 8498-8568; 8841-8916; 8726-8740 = -0.1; 7.74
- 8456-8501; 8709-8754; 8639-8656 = 0.0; 7.98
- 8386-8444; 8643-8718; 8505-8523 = 0.4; 8.23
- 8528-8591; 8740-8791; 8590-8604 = -0.4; 7.94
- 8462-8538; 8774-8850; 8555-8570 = -0.1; 8.11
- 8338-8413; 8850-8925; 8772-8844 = -0.5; 7.68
